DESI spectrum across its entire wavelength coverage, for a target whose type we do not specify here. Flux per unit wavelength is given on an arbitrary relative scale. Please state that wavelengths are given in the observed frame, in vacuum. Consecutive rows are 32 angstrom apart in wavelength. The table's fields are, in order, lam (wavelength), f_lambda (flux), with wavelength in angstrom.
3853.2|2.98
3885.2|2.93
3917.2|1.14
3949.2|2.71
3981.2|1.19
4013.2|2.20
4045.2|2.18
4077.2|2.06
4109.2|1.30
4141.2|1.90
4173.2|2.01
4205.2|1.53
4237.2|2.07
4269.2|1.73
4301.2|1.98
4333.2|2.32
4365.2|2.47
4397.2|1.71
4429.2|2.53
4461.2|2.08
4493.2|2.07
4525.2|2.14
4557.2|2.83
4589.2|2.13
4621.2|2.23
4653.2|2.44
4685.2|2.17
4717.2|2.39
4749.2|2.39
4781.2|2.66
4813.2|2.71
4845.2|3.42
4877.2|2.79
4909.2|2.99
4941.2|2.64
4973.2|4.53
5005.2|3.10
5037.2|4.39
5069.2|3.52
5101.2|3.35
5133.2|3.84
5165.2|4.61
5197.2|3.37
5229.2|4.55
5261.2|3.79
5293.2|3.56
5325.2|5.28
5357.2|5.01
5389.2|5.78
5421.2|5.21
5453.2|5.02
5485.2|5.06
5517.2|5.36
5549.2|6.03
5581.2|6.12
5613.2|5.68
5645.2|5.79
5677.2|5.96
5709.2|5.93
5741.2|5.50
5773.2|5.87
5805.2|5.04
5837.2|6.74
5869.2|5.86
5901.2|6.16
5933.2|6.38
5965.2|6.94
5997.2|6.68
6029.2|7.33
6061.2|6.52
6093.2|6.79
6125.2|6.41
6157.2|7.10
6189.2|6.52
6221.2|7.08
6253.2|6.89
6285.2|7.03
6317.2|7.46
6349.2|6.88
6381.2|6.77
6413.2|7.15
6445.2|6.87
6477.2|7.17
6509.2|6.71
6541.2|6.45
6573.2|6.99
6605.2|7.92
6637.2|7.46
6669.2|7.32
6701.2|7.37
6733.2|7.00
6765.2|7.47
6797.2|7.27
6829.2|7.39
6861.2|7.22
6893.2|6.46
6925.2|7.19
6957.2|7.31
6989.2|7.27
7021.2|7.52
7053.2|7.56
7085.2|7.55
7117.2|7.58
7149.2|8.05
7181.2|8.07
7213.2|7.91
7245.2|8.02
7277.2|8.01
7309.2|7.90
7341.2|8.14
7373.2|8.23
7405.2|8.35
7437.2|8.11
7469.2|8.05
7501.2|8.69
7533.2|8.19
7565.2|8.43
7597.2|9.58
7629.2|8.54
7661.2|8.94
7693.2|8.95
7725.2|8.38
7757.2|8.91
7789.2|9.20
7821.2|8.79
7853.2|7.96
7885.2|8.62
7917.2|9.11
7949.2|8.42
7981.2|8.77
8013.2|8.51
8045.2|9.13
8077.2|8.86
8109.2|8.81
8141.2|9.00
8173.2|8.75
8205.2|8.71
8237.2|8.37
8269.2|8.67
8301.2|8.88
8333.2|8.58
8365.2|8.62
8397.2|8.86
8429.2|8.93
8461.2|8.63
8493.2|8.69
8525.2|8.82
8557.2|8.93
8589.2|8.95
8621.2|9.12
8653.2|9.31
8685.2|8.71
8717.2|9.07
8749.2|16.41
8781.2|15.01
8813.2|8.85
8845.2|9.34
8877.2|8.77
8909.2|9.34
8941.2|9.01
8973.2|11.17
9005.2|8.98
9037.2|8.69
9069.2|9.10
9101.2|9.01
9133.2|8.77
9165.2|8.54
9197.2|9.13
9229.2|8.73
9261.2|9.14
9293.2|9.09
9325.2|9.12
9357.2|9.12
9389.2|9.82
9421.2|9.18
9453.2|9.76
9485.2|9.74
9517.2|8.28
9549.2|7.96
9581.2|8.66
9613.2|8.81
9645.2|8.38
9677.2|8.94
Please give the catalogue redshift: 0.335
